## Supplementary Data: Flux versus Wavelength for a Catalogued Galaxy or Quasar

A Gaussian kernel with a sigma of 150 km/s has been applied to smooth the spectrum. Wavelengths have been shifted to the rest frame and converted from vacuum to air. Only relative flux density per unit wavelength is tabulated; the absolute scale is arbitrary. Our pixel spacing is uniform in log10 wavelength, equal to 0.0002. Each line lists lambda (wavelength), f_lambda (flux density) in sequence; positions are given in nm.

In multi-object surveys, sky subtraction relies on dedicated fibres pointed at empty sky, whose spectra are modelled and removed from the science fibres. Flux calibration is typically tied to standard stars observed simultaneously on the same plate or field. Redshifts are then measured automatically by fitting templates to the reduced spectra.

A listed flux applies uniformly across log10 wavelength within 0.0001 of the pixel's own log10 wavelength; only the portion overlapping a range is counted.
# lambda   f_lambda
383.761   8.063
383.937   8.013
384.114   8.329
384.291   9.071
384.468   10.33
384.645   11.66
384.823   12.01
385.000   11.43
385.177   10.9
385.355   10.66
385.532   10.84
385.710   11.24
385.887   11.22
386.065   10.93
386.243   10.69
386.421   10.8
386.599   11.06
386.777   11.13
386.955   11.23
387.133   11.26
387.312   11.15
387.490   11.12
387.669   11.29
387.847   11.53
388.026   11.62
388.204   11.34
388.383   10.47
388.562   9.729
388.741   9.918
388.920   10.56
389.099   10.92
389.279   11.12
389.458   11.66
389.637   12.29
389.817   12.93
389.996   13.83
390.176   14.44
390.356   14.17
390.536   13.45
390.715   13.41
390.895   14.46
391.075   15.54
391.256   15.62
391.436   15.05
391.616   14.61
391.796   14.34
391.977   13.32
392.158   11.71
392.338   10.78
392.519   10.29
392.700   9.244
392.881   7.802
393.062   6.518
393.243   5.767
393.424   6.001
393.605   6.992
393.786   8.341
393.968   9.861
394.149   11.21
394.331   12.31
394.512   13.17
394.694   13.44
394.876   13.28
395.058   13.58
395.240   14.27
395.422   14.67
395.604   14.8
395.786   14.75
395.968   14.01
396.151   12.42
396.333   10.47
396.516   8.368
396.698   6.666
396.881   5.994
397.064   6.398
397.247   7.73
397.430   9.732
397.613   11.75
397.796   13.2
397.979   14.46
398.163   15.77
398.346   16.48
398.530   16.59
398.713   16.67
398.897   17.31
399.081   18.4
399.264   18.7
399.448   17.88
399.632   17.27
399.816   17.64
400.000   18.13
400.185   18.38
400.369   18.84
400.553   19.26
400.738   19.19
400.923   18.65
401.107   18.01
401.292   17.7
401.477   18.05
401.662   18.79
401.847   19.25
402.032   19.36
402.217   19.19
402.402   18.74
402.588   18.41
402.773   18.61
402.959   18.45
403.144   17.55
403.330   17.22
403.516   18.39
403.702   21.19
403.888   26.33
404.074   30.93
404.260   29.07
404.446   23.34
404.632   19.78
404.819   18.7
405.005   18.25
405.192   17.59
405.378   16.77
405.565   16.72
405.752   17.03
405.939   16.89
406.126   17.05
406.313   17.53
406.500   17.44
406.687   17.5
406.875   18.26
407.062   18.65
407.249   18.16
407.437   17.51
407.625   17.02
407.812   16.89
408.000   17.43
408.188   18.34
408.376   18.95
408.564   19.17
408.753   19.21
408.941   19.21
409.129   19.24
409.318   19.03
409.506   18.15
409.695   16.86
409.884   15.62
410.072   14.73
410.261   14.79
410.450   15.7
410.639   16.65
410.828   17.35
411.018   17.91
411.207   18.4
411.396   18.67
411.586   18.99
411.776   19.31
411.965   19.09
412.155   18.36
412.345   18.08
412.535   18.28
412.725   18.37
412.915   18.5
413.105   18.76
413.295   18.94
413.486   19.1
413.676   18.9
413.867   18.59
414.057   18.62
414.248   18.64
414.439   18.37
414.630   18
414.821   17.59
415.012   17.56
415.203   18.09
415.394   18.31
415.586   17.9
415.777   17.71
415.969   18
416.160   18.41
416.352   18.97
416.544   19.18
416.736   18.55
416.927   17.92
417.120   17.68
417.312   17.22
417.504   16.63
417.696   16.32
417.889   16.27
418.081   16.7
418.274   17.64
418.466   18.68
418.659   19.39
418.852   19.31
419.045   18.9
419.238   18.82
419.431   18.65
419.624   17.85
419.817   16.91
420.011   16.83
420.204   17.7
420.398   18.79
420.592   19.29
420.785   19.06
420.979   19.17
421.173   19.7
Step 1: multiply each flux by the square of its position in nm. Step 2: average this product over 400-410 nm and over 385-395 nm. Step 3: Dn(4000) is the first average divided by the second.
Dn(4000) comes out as 1.78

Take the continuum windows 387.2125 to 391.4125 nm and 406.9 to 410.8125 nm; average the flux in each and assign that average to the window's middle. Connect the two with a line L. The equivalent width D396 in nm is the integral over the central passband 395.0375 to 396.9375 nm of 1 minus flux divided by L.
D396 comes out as 0.30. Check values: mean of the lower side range 12.3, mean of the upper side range 17.6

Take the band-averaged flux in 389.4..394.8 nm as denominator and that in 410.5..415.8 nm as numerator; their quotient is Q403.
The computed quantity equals 1.56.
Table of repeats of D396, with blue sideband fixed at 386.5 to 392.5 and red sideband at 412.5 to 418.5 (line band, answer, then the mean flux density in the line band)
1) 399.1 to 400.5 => -0.34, 18.2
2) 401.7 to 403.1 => -0.34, 18.8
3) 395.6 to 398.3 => 0.56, 11.1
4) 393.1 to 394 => 0.41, 7.18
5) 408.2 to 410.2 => -0.16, 18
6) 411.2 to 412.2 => -0.09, 18.9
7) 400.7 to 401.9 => -0.28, 18.5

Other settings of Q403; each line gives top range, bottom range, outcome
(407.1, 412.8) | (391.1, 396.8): 1.56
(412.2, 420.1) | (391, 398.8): 1.55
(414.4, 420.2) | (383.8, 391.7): 1.53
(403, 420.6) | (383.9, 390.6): 1.64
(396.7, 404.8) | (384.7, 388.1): 1.58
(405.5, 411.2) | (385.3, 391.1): 1.49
